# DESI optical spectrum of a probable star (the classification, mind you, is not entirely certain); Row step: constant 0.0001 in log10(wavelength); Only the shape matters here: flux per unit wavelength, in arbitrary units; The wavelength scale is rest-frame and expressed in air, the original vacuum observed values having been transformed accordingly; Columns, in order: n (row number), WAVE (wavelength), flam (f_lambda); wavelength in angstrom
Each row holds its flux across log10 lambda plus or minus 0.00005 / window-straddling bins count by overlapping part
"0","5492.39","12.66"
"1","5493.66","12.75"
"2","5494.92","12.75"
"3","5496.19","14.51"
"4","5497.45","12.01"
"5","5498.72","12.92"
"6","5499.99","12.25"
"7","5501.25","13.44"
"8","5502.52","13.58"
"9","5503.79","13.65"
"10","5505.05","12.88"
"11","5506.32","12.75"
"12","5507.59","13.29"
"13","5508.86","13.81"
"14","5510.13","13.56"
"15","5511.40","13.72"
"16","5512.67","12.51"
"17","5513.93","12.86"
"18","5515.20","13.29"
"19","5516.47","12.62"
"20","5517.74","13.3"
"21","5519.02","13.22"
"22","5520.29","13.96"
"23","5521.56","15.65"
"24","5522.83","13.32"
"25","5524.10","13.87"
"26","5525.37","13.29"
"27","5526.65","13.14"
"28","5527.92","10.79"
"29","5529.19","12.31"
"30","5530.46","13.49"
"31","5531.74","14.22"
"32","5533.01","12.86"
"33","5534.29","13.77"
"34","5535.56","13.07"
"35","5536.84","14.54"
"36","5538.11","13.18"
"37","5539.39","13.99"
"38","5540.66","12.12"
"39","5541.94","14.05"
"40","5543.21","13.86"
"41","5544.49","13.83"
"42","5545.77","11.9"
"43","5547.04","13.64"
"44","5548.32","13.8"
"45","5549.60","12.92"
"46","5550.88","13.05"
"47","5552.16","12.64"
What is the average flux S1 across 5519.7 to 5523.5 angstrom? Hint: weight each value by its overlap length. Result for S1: 14.3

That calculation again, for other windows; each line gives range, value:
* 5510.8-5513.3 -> 13.1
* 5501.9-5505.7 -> 13.4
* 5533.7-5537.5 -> 13.8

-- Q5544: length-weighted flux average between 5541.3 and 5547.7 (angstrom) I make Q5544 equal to 13.5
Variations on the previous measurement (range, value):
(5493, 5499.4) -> 13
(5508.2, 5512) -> 13.7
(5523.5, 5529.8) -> 12.7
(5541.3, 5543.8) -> 14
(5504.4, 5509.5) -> 13.2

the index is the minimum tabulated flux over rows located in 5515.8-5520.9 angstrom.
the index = 12.62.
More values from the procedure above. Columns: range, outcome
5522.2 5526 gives 13.29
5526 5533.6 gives 10.79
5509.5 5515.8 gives 12.51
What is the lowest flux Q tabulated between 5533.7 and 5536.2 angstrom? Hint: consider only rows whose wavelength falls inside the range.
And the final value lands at 13.07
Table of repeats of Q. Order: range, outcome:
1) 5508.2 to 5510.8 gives 13.56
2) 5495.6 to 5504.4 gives 12.01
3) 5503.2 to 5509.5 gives 12.75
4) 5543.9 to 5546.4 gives 11.9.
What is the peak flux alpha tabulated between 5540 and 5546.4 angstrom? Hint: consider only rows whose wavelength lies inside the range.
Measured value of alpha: 14.05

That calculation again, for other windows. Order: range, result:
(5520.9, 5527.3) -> 15.65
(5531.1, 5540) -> 14.54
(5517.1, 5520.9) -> 13.96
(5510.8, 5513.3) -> 13.72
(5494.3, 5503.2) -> 14.51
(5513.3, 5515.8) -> 13.29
